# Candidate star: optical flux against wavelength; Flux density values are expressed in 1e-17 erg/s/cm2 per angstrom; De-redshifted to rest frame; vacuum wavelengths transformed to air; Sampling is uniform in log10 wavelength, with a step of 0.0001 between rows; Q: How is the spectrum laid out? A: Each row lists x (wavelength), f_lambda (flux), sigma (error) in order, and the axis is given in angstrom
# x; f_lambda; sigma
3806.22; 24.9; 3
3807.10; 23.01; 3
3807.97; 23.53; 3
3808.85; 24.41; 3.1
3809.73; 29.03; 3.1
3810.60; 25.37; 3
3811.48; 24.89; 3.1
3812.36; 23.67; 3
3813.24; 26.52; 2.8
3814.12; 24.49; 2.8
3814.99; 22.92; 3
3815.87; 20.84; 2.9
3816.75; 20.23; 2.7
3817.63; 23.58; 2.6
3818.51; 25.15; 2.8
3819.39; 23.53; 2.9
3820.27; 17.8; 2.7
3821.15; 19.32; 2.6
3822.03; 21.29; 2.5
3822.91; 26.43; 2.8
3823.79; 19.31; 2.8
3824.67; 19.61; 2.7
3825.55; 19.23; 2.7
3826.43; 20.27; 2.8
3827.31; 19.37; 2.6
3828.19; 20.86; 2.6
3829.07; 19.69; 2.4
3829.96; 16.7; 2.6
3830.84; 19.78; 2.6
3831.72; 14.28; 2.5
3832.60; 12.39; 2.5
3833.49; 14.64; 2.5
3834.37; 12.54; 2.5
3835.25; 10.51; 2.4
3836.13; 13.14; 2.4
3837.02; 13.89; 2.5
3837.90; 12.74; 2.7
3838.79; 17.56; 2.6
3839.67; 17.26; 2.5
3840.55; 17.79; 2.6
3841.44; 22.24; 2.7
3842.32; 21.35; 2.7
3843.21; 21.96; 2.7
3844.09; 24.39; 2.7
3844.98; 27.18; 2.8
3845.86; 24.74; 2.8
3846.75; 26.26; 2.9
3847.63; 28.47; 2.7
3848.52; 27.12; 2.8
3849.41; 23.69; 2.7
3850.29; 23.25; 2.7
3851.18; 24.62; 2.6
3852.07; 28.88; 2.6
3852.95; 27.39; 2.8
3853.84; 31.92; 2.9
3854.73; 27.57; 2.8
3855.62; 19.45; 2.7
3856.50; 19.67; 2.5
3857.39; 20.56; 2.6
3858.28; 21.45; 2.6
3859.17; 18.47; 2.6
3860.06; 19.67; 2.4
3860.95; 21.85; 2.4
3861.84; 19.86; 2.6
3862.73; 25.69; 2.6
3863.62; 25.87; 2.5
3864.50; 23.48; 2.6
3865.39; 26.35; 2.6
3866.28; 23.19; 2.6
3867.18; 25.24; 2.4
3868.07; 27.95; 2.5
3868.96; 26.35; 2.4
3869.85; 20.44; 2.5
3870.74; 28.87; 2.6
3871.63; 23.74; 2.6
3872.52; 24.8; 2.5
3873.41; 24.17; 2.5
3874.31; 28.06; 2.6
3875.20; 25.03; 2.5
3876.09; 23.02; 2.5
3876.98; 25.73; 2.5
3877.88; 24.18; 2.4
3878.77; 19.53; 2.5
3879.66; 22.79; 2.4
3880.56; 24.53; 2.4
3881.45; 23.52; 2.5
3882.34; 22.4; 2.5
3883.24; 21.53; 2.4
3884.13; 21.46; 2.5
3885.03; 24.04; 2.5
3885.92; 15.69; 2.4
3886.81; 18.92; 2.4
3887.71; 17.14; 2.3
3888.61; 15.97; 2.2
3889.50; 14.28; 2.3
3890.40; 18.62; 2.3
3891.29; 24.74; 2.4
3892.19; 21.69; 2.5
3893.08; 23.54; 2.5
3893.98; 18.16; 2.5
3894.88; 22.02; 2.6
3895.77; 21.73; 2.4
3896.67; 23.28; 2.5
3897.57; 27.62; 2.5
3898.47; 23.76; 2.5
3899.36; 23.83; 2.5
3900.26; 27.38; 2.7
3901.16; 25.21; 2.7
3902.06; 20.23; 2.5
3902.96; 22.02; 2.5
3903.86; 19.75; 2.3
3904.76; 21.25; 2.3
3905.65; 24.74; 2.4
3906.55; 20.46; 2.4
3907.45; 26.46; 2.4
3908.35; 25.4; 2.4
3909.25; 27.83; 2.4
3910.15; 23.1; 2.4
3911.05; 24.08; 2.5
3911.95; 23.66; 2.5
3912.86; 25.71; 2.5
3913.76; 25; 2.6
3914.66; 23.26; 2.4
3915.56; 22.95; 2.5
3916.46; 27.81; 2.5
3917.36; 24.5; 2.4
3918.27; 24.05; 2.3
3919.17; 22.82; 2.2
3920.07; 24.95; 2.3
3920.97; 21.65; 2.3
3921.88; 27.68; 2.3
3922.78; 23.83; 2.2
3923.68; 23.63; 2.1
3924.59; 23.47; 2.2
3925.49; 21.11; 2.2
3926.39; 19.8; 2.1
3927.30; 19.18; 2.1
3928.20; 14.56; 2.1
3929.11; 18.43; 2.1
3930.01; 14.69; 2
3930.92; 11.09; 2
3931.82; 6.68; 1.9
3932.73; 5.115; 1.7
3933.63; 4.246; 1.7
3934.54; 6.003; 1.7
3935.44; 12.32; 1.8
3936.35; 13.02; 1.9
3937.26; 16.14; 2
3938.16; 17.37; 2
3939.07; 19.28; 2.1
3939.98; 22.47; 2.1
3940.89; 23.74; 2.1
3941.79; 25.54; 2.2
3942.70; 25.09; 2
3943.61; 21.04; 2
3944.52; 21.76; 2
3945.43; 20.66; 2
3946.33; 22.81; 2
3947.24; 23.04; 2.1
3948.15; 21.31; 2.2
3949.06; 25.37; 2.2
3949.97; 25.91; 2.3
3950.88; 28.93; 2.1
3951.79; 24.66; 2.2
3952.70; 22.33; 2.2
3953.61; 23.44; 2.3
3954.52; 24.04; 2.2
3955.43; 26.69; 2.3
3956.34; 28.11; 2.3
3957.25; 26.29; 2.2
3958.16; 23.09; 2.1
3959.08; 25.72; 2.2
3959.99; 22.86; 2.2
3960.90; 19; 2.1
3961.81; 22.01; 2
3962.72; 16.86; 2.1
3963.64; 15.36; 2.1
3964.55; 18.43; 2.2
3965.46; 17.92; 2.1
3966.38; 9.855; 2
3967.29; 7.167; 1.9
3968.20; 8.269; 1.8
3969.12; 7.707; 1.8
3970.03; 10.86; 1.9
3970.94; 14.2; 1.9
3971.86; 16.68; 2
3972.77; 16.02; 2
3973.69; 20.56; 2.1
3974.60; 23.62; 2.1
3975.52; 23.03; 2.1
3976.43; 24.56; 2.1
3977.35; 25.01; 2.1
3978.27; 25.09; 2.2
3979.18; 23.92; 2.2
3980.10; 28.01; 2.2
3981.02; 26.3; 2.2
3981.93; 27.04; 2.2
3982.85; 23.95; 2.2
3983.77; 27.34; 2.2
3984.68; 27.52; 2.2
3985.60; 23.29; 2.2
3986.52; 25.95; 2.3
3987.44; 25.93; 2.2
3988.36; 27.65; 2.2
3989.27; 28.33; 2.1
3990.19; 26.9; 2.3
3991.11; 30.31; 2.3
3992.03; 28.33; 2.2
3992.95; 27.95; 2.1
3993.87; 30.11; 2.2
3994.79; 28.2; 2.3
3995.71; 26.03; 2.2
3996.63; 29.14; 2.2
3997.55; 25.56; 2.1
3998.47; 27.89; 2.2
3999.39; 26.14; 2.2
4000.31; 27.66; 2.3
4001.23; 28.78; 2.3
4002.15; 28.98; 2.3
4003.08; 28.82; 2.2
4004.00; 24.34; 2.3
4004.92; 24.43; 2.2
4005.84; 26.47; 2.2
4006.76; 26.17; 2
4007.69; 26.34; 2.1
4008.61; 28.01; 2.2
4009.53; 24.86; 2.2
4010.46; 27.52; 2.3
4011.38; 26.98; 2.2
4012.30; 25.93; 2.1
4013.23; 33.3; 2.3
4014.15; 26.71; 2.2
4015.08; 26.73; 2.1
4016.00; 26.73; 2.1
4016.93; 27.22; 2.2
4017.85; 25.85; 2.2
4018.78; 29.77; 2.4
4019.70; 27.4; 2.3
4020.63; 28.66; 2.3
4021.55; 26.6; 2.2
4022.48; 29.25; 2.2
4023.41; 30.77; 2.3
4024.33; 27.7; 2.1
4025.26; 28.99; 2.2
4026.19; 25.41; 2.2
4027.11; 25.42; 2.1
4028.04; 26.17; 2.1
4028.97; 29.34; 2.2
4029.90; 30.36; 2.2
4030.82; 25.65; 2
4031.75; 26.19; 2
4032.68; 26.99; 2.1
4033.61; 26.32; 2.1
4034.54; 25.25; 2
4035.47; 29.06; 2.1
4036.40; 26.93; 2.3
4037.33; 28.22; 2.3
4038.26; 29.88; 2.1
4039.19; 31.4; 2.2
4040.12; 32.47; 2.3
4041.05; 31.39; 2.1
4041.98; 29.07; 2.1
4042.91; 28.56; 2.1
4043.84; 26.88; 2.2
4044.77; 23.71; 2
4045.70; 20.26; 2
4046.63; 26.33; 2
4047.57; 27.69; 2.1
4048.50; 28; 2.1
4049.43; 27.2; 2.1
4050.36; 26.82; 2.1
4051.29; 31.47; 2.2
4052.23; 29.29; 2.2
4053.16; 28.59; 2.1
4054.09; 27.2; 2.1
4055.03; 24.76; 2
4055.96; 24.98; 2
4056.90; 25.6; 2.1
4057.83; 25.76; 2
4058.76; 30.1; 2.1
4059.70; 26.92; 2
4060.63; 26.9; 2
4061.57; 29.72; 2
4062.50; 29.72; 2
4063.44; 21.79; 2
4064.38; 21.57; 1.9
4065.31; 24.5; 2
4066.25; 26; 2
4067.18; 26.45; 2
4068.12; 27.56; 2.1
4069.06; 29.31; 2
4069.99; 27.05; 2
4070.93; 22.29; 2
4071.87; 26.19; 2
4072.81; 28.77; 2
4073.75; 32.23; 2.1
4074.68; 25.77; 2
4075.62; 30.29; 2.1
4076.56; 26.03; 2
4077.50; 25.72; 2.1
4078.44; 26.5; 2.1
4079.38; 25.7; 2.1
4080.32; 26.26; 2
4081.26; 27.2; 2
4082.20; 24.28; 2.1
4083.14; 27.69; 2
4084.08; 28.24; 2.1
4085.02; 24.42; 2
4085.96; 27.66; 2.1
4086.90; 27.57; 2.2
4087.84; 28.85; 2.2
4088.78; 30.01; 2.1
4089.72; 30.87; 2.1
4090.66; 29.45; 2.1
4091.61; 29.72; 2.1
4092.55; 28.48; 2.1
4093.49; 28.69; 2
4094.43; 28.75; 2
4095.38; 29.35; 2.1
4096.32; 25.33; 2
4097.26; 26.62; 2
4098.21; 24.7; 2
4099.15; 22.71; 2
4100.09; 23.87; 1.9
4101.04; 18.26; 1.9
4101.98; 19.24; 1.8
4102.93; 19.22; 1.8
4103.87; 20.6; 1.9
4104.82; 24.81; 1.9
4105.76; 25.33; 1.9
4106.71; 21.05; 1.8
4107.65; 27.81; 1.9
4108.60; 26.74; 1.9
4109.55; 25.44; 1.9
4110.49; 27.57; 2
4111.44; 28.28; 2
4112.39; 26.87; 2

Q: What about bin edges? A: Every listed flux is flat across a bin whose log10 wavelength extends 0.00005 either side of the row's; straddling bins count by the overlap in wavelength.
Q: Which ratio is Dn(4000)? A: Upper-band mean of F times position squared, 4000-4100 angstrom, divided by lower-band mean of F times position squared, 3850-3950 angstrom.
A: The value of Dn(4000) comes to 1.35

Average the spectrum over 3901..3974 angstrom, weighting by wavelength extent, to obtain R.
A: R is 20.2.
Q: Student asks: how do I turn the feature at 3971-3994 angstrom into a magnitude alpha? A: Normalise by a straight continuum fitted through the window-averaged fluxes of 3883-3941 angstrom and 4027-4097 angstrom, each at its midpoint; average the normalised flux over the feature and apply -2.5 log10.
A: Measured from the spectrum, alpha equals -0.06 mag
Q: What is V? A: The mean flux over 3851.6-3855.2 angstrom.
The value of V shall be 28.8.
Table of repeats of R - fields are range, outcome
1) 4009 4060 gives 27.6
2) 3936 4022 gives 23.8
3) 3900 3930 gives 23.1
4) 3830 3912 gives 22.2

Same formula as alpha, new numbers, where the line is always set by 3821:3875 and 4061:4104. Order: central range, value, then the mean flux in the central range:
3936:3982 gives 0.147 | 20.9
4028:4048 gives -0.089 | 27.7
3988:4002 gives -0.137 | 28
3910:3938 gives 0.211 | 19.1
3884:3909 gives 0.044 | 21.8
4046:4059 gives -0.061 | 27.3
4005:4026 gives -0.103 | 27.5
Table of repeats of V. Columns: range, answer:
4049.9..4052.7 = 29.2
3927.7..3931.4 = 14.7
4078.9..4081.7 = 26.4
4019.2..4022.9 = 28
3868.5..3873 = 24.9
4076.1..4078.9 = 26.1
